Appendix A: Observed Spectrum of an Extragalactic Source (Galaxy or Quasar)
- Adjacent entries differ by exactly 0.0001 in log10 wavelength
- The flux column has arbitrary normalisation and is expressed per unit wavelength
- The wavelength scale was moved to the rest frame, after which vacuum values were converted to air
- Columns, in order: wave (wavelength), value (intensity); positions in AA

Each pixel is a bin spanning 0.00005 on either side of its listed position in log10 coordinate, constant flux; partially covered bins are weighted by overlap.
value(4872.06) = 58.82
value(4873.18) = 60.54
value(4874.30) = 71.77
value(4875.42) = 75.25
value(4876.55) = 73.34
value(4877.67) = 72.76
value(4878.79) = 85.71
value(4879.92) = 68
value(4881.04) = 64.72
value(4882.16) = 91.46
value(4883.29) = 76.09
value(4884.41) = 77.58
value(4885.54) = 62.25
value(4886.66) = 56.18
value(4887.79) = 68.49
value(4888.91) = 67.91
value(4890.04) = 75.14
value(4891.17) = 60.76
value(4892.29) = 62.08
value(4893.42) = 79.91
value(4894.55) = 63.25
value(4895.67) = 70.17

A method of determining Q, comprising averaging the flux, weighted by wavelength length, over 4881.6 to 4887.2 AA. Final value 72.8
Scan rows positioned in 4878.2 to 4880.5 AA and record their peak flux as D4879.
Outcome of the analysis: 85.71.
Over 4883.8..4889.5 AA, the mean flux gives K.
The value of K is 66.6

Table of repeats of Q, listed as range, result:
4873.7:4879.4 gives 75.6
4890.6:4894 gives 67.5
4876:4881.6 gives 73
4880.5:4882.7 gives 78.2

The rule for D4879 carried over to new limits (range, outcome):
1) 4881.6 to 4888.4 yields 91.46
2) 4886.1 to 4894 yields 79.91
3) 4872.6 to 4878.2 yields 75.25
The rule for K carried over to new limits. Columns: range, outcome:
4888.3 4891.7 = 68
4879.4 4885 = 75.6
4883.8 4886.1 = 70.1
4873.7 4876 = 73.2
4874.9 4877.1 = 74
